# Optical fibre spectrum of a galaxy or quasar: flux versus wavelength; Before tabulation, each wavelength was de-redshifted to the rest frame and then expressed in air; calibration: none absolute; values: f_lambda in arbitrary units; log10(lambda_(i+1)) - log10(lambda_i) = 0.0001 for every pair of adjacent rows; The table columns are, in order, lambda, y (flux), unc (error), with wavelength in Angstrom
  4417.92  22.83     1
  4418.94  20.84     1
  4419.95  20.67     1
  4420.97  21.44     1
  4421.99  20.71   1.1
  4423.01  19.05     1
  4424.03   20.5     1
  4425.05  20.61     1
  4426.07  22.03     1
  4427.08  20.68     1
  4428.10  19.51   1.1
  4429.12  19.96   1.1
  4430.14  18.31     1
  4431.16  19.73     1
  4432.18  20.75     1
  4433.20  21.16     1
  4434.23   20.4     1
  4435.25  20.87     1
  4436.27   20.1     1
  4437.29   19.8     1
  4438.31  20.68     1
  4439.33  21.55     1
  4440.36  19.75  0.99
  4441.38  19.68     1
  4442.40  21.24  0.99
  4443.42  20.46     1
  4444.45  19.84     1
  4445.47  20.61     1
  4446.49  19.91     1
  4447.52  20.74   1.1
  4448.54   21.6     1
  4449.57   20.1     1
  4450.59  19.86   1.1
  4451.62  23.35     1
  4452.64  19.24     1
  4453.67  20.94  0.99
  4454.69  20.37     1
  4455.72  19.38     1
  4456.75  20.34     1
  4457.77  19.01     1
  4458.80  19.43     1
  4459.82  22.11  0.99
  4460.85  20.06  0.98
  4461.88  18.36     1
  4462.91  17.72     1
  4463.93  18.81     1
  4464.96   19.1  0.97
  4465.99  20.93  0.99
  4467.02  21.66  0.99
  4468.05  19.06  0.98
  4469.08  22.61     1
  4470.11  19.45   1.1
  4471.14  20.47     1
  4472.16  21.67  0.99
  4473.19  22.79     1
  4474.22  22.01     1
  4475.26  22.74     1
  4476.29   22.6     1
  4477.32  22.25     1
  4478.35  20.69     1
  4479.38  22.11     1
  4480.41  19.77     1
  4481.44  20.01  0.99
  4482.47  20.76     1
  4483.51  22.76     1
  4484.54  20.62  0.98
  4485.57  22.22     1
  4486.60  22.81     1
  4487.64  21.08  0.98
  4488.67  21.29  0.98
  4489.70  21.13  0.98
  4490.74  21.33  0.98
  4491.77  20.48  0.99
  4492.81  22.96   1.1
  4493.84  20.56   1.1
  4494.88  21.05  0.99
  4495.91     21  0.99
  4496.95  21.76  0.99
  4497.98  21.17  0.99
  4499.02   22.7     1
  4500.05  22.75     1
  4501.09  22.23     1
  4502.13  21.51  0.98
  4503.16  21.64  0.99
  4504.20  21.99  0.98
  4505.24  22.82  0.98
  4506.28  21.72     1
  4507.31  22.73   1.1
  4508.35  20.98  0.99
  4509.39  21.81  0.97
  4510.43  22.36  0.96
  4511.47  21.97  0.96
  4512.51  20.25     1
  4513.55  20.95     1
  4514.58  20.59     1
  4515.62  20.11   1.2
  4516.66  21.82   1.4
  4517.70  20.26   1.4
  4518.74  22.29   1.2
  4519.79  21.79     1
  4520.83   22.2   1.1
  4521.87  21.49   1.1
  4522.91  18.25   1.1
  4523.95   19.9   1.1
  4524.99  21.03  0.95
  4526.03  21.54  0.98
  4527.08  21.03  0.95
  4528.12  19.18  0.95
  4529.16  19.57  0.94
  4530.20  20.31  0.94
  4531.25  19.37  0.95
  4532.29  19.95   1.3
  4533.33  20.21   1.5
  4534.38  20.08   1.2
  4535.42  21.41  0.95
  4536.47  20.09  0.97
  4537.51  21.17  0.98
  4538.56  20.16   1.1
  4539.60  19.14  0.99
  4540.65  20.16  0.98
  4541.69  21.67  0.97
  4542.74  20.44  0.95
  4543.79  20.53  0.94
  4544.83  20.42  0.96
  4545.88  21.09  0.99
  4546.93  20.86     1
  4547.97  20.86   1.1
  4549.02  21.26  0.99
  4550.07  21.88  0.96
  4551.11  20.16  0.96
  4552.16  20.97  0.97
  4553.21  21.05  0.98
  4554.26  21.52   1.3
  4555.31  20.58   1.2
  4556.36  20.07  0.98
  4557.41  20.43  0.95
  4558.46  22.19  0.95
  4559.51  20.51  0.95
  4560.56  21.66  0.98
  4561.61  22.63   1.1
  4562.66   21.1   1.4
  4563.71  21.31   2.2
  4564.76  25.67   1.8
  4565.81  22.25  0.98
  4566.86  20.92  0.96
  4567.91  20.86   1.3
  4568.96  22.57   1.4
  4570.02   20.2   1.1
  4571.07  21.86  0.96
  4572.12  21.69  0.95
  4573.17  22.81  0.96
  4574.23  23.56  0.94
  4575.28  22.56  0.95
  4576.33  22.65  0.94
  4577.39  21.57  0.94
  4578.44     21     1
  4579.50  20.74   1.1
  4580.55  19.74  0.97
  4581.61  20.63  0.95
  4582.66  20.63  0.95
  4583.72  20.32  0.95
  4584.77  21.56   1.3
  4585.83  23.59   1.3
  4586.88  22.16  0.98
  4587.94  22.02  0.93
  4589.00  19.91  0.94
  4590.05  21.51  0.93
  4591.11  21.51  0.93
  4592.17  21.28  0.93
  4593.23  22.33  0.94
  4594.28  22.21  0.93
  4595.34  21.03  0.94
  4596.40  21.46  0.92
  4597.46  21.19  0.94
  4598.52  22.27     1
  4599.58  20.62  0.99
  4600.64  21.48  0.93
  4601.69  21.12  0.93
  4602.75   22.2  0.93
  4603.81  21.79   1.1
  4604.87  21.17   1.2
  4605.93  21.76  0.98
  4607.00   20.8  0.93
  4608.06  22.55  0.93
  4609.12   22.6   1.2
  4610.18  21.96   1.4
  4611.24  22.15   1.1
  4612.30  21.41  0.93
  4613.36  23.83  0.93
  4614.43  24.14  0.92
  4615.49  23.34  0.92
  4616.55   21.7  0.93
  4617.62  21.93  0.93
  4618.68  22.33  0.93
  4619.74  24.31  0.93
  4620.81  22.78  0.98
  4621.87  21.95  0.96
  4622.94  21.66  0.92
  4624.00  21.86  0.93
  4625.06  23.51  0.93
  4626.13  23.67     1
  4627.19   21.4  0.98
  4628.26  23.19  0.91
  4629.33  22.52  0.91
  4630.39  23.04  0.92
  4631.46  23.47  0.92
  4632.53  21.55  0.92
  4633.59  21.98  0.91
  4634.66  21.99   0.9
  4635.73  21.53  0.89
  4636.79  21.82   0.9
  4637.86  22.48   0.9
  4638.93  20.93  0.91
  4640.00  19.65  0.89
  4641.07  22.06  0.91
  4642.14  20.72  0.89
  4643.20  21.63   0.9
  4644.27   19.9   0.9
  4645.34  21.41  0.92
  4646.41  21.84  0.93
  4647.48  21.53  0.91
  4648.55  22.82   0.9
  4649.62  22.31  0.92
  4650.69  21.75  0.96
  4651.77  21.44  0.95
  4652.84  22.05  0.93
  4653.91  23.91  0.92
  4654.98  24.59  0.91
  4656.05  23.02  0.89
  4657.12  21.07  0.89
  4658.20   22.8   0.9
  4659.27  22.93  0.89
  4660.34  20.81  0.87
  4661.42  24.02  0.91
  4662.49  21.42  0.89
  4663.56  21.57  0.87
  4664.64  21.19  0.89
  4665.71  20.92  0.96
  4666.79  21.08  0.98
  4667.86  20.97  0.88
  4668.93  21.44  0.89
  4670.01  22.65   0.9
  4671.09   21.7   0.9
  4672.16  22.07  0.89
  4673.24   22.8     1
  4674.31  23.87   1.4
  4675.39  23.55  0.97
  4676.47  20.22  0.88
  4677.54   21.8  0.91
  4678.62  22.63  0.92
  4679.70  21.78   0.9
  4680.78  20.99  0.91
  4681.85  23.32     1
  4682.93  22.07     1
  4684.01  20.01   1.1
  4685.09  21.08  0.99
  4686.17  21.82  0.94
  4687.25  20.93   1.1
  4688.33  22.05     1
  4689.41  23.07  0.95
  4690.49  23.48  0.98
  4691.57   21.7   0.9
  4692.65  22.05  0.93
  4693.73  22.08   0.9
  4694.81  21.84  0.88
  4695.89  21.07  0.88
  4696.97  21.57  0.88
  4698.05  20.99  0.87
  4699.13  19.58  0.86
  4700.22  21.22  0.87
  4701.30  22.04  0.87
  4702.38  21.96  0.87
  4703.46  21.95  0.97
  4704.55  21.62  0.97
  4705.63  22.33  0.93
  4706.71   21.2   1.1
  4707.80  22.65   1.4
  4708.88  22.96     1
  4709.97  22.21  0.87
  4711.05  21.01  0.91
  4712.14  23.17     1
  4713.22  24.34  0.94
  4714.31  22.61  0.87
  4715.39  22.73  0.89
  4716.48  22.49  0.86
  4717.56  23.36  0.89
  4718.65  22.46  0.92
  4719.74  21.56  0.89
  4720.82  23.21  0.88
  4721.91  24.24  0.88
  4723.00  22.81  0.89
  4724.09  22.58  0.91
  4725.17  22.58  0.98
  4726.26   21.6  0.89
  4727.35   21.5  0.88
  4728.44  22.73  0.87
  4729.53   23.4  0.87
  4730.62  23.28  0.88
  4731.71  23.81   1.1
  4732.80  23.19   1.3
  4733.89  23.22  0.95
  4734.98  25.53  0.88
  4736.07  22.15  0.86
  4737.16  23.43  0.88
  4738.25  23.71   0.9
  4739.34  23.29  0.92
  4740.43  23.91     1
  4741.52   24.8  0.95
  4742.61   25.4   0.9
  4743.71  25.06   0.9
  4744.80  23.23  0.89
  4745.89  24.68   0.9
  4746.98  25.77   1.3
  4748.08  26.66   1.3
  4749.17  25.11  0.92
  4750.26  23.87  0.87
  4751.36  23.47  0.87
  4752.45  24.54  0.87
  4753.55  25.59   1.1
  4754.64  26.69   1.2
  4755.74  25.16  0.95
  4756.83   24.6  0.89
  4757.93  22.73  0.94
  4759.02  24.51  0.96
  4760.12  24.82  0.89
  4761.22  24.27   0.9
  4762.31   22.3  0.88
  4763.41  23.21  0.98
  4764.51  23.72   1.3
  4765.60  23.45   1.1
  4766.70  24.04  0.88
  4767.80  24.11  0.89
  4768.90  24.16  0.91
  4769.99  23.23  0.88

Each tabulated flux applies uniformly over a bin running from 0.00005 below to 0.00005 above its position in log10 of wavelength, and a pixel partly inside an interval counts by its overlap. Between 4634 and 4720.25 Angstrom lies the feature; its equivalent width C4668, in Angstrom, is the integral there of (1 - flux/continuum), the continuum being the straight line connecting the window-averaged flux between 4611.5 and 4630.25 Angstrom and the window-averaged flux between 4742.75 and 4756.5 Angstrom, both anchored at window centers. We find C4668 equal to 6.30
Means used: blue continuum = 22.7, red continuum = 25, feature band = 22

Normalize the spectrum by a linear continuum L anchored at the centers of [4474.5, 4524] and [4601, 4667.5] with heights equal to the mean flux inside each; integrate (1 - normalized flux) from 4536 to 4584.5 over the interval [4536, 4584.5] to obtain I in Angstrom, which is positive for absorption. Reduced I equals 1.20 Angstrom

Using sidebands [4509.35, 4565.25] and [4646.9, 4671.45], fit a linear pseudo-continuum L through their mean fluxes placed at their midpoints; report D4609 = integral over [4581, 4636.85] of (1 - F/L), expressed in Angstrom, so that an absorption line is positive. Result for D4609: -1.1 Angstrom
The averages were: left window 20.9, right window 22.1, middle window 22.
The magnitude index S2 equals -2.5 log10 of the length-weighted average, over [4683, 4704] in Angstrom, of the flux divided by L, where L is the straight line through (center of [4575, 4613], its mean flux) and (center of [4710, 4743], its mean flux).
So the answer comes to 0.054 mag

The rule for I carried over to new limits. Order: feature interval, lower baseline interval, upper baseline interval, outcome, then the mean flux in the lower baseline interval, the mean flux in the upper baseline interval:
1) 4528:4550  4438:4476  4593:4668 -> 0.82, 20.5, 22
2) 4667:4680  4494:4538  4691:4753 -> 0.24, 21.1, 22.9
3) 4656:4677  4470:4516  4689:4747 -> 0.47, 21.6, 22.8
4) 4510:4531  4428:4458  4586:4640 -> 0.29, 20.3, 22.1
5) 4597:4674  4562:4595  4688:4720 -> -0.60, 21.7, 22.1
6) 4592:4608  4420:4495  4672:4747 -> 0.15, 20.7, 22.6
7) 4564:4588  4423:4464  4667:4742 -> -0.53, 20.2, 22.4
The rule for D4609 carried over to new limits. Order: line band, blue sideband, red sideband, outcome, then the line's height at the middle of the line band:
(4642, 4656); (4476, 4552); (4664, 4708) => -0.28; 21.6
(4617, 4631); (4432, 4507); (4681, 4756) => -0.28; 22.2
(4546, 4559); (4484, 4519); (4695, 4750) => 0.53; 21.9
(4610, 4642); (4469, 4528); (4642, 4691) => -0.69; 21.9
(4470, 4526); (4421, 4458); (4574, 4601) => -1.71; 20.8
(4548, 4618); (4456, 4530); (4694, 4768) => 0.78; 21.9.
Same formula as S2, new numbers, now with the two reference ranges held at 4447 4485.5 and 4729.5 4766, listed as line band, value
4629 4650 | 0.05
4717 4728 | 0.06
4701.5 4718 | 0.06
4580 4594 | 0.04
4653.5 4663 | 0.02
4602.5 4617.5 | 0.01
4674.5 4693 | 0.07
